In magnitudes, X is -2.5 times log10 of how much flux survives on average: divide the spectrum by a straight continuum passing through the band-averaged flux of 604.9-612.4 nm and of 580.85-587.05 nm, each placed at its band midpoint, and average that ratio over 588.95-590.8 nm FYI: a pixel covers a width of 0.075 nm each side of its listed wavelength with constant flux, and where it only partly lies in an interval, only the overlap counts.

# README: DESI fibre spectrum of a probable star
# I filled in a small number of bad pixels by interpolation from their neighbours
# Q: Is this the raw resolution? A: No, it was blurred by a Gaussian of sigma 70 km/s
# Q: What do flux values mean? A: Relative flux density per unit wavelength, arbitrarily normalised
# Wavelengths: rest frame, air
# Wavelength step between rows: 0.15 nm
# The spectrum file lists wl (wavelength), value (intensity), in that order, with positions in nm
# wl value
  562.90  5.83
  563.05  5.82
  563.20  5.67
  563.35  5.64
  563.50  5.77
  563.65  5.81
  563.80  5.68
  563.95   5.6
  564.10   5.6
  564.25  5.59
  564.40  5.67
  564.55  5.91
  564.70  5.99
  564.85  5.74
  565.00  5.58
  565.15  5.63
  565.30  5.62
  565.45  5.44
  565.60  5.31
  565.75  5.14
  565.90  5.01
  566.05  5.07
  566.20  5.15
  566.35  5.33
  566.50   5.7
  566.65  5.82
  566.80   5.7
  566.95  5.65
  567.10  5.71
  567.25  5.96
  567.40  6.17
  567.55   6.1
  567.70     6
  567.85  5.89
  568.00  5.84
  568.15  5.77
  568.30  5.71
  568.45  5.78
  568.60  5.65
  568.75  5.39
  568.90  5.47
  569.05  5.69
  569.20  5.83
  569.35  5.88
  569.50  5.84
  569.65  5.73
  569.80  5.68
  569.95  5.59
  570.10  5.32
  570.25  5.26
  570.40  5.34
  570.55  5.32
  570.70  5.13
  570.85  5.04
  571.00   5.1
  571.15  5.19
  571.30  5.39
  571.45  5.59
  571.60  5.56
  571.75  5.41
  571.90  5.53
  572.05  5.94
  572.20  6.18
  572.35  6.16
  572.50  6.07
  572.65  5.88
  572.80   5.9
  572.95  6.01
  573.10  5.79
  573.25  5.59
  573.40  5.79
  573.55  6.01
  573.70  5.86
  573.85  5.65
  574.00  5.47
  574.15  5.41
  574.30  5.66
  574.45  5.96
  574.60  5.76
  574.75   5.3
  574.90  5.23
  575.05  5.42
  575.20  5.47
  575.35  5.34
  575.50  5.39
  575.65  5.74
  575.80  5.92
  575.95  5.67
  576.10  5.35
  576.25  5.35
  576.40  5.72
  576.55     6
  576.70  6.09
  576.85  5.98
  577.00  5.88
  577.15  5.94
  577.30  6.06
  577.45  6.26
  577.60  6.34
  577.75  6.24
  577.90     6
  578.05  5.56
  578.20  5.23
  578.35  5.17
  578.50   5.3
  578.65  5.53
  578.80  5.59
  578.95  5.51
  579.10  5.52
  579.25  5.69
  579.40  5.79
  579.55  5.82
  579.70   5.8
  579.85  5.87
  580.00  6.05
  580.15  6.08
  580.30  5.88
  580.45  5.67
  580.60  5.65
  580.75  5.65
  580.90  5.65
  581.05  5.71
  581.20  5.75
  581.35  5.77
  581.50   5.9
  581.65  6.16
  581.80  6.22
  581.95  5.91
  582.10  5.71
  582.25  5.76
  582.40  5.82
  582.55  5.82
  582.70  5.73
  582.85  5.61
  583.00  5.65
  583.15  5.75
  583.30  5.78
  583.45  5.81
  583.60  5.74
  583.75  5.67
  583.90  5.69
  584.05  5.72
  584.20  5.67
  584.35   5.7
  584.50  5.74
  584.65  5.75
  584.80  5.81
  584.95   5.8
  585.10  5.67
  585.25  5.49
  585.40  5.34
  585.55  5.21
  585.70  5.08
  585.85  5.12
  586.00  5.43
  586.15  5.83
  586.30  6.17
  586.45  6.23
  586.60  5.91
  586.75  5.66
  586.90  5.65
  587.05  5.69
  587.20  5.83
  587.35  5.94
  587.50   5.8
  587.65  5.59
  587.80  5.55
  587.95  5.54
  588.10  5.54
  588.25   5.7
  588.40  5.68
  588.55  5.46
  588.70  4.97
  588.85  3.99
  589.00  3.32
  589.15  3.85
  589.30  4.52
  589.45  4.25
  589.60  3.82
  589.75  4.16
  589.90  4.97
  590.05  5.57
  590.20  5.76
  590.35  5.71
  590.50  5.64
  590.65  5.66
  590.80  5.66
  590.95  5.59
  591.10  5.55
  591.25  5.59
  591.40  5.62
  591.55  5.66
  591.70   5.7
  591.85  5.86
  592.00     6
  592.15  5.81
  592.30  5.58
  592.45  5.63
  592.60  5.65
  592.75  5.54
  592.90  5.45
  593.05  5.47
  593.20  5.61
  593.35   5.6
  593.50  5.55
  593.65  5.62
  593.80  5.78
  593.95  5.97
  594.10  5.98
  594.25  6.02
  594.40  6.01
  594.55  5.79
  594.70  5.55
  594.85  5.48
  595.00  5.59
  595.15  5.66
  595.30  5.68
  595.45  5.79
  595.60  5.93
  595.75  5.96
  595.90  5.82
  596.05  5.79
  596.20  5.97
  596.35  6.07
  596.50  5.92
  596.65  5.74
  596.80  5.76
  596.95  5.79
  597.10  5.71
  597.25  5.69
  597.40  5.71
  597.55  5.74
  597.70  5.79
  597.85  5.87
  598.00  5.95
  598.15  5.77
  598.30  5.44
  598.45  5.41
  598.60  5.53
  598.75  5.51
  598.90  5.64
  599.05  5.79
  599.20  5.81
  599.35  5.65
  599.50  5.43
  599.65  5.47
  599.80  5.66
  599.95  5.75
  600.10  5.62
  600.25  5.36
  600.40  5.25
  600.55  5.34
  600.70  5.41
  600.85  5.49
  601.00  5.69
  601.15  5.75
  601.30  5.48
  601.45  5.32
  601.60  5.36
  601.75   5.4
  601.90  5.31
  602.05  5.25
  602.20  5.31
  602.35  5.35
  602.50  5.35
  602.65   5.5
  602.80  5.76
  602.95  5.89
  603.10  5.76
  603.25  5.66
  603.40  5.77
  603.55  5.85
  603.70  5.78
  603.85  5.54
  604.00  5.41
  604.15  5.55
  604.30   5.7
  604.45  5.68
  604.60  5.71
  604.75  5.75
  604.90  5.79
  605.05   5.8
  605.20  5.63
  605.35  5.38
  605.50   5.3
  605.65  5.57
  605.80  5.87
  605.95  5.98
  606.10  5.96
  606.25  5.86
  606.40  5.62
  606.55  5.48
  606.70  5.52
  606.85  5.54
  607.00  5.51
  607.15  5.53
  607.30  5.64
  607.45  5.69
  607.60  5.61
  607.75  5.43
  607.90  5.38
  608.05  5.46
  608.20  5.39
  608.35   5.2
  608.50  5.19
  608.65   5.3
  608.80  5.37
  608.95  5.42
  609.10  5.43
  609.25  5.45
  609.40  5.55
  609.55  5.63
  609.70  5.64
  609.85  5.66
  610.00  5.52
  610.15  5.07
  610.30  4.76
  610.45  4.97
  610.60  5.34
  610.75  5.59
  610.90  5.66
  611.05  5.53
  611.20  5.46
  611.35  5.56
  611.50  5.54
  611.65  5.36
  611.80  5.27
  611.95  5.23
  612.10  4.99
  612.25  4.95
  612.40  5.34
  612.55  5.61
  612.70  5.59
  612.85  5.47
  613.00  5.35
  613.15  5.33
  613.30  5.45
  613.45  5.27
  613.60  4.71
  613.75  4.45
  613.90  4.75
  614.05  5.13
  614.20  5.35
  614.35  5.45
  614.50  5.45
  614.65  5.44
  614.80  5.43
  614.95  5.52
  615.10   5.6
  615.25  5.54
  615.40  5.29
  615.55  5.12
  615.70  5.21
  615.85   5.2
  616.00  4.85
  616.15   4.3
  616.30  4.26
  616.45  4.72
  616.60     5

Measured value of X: 0.17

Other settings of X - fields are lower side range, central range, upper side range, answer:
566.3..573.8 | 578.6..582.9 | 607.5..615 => -0.036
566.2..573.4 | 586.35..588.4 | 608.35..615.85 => -0.042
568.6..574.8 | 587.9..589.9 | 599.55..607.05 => 0.196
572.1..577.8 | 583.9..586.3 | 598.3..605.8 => 0.023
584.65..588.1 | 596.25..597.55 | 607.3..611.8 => -0.048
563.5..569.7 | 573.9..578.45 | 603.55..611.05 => -0.012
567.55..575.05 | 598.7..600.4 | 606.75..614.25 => -0.031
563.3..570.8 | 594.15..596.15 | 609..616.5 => -0.073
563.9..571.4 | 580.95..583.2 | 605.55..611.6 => -0.051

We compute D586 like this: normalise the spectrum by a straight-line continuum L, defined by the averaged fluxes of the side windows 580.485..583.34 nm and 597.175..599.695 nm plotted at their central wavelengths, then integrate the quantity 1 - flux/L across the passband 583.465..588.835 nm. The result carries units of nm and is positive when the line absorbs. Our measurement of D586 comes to 0.12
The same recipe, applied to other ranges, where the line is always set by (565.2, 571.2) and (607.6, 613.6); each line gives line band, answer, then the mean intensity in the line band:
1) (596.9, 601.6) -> -0.156 nm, 5.6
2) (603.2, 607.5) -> -0.209 nm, 5.66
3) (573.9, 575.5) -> 0.009 nm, 5.5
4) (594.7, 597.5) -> -0.174 nm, 5.77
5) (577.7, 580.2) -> -0.077 nm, 5.68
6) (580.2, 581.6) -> -0.063 nm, 5.75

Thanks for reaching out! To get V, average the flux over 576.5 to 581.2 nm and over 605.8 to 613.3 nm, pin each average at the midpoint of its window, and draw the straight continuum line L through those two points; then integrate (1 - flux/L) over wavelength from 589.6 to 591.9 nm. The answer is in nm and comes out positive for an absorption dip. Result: 0.08 nm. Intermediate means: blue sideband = 5.79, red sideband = 5.45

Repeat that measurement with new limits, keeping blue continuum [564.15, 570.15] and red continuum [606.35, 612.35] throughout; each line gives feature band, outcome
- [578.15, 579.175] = 0.032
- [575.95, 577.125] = -0.036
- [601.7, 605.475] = -0.104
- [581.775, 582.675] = -0.045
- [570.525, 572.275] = 0.055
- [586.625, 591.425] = 0.242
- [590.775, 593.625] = -0.067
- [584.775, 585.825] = 0.018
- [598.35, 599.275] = -0.024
